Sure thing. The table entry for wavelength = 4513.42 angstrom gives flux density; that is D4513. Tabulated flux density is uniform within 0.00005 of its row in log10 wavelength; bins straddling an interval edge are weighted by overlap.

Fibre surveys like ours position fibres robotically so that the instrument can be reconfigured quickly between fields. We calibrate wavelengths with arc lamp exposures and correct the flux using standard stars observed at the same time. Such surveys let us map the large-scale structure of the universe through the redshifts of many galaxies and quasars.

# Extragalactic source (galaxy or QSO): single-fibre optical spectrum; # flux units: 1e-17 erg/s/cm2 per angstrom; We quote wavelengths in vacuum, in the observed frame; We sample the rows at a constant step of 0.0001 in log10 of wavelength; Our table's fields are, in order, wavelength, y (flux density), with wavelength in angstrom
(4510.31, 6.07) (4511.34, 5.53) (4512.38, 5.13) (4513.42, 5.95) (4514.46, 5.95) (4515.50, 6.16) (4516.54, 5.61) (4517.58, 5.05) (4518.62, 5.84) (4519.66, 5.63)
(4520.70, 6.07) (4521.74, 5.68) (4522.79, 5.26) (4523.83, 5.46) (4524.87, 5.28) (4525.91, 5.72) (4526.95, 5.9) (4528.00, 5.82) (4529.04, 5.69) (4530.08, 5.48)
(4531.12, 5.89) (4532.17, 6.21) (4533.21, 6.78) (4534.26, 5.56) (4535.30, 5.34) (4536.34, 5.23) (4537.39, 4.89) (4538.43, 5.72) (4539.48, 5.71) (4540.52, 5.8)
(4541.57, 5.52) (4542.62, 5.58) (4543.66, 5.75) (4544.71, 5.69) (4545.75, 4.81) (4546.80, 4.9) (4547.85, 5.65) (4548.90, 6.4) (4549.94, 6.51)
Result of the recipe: 5.95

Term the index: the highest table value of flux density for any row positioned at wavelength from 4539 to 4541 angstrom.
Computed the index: 5.8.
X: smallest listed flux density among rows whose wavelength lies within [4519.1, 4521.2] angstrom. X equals 5.63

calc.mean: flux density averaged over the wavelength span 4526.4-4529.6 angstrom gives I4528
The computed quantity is 5.8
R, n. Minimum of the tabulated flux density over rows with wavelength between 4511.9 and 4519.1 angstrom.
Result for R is 5.05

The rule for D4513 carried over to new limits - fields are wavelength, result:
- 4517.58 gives 5.05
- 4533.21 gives 6.78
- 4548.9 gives 6.4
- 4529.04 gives 5.69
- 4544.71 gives 5.69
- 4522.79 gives 5.26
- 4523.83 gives 5.46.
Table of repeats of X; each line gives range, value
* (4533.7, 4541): 4.89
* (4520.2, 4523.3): 5.26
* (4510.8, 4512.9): 5.13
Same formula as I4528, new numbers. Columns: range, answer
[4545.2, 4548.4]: 5.13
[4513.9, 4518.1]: 5.69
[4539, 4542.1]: 5.67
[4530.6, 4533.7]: 6.29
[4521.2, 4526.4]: 5.48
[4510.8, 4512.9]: 5.36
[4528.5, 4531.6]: 5.7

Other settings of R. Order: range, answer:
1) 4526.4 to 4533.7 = 5.48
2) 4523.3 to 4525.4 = 5.28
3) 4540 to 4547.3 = 4.81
